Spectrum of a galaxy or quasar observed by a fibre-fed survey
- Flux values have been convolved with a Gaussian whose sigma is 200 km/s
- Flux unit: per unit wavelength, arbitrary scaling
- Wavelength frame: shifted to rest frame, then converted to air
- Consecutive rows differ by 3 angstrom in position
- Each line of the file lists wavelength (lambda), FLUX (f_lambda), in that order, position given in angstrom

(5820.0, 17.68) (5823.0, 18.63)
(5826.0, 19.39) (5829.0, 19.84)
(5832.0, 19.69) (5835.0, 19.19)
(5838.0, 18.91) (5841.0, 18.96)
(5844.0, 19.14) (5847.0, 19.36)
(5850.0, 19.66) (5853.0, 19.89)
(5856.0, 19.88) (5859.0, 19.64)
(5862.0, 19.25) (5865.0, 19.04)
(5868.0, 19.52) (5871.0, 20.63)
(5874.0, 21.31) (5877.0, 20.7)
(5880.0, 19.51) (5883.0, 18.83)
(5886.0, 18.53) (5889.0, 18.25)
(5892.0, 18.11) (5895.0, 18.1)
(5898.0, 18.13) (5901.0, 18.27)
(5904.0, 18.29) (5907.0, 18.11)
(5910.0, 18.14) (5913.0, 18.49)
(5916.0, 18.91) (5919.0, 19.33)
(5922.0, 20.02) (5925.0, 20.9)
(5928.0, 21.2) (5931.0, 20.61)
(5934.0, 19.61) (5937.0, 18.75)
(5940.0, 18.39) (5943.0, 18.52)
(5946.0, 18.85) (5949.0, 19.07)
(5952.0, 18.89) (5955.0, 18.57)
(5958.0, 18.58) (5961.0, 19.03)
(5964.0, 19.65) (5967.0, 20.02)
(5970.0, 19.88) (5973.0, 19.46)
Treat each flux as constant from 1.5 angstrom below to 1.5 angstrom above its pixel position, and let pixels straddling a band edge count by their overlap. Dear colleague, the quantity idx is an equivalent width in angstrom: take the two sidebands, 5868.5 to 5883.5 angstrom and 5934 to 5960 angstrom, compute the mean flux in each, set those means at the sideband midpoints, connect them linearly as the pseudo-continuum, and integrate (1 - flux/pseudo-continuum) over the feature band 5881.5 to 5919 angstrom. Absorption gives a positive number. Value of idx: 2.6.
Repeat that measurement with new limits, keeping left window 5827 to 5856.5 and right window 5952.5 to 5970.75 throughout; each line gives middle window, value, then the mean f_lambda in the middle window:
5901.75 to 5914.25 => 0.7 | 18.3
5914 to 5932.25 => -0.8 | 20.1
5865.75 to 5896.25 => 0.0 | 19.4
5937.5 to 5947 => 0.3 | 18.6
